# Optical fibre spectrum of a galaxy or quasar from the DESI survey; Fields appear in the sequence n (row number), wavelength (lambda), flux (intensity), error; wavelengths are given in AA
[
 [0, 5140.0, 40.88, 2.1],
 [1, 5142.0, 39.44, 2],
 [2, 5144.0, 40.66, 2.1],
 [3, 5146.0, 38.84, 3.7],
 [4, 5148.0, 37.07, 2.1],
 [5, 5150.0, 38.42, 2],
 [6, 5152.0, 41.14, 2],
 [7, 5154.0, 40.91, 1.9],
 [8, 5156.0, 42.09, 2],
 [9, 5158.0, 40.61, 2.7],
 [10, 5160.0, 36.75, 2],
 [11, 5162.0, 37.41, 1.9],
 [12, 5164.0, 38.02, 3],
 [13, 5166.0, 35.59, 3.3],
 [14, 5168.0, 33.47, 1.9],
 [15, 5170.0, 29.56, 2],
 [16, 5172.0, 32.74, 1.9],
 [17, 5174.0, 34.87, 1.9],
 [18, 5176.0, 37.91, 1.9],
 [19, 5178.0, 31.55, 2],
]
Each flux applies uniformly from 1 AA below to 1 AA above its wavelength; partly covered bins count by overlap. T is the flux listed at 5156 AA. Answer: 42.09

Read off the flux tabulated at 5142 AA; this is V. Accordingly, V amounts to 39.44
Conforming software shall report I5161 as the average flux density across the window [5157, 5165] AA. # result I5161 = 38.2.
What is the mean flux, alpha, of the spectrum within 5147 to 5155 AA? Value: 39.4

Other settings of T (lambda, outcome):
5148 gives 37.07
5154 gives 40.91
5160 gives 36.75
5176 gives 37.91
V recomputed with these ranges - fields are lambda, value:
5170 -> 29.56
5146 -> 38.84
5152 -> 41.14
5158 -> 40.61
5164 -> 38.02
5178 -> 31.55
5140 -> 40.88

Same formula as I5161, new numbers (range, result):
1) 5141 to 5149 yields 39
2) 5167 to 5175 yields 32.7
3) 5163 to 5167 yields 36.8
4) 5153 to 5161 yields 40.1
